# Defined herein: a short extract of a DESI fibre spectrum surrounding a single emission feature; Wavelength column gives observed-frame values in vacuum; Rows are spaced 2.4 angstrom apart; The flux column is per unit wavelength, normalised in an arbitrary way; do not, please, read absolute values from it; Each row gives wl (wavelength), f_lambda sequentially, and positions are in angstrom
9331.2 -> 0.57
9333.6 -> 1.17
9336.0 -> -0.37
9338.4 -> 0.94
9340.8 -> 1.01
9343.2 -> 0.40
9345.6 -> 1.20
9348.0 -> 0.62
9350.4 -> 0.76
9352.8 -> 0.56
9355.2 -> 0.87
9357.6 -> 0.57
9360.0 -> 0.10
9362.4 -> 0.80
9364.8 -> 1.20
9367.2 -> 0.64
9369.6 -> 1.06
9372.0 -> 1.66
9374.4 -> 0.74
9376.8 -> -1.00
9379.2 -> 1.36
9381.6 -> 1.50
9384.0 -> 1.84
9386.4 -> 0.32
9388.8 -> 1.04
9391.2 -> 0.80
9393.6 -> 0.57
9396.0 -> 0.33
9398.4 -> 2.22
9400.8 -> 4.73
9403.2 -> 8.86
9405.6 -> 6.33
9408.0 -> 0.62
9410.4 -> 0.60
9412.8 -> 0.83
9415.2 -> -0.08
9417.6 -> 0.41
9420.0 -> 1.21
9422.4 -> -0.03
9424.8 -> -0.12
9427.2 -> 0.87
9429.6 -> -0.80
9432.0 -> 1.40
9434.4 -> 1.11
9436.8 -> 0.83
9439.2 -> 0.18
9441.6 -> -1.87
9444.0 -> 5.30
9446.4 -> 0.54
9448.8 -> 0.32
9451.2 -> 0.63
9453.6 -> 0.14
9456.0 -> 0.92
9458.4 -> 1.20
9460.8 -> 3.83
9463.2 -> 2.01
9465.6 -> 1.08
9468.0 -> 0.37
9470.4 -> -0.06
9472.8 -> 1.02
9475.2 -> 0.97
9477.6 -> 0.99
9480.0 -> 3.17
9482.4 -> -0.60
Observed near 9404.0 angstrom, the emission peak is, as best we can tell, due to [O III] 5007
